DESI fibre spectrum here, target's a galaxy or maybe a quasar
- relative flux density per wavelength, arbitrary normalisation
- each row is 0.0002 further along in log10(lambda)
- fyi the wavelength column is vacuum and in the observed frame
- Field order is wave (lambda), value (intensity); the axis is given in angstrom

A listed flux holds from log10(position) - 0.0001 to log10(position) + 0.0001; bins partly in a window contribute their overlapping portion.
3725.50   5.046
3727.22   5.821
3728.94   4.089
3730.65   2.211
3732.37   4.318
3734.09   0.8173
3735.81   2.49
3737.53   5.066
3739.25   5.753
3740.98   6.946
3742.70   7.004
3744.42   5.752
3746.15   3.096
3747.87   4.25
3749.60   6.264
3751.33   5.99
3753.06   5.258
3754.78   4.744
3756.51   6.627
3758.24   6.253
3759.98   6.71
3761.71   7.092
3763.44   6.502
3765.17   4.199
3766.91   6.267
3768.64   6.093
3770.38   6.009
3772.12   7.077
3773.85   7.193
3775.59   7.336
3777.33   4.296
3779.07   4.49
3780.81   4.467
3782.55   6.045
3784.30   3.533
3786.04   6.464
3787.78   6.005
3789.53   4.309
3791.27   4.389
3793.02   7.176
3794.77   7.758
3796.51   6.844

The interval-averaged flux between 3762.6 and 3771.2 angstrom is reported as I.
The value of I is 5.81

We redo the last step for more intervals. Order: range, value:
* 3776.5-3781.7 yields 4.43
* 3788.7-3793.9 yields 5.3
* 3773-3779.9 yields 5.83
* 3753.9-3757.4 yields 5.7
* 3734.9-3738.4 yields 3.74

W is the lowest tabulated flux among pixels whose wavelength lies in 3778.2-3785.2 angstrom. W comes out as 3.533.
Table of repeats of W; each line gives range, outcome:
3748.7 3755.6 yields 4.744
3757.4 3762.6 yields 6.253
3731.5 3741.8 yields 0.8173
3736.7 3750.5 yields 3.096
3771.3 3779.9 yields 4.296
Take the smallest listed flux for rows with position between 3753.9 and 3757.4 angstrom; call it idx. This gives 4.744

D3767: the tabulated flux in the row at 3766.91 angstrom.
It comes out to 6.267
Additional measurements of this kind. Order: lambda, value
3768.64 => 6.093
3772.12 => 7.077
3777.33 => 4.296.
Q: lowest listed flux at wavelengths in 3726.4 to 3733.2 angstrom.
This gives 2.211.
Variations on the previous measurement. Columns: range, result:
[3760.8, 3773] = 4.199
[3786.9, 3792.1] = 4.309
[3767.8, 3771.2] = 6.009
